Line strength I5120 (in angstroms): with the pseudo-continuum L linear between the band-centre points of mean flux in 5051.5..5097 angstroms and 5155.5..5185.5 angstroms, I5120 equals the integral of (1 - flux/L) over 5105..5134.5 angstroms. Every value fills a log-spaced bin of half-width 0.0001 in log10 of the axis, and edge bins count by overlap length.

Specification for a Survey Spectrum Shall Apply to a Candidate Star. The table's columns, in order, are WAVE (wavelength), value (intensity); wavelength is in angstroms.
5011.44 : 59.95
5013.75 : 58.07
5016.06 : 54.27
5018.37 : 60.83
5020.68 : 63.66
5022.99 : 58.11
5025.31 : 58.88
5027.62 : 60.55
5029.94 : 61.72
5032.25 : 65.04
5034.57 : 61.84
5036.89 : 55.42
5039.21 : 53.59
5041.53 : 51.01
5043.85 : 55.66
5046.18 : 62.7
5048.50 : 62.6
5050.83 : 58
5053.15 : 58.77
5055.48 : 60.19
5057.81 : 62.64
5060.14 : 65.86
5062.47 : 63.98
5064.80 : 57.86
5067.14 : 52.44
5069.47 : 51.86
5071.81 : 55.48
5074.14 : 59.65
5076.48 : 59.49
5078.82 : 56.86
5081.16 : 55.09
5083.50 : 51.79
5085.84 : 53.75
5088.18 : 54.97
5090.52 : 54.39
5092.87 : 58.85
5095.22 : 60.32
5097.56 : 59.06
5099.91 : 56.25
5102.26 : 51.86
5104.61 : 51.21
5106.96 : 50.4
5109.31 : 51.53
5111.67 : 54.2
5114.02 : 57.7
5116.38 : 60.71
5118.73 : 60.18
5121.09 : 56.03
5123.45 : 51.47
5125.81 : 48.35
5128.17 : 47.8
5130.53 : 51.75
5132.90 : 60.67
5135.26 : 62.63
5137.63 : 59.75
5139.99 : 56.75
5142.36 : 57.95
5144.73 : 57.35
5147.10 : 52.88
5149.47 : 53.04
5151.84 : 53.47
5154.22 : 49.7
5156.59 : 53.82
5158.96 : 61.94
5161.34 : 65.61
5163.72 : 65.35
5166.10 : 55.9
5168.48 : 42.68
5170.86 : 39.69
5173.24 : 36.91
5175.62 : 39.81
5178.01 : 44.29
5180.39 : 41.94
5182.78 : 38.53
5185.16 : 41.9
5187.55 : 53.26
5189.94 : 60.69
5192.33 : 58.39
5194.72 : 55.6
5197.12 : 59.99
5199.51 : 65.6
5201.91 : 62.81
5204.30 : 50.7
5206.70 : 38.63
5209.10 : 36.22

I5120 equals -0.5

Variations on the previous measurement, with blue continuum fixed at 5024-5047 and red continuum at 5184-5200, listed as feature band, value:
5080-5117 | 1.6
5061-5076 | 0.2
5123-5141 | 0.6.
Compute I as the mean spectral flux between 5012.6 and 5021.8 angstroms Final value 59.2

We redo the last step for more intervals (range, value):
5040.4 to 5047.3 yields 56.4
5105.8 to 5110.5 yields 50.9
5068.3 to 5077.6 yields 56.6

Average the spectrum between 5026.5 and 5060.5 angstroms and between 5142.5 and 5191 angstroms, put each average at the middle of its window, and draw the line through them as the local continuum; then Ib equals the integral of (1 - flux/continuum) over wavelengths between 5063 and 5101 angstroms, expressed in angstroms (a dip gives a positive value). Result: 0.3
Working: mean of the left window 59.6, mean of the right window 50.6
